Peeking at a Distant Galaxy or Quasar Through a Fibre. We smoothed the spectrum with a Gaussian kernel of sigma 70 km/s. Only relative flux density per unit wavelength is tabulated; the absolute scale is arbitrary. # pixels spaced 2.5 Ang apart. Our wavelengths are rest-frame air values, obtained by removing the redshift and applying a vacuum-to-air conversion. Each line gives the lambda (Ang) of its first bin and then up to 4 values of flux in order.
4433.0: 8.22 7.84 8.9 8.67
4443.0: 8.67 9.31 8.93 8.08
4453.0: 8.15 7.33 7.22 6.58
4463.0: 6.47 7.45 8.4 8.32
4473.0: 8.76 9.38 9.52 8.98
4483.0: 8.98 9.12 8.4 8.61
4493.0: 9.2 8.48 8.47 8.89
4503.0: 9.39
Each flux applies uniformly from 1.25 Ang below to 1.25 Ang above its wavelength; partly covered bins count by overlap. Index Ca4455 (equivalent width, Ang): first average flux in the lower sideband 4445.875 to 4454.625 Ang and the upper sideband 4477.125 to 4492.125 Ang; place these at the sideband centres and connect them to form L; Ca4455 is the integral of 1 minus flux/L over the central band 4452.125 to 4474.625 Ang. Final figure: 2.54 Ang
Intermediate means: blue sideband 8.43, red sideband 8.93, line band 7.65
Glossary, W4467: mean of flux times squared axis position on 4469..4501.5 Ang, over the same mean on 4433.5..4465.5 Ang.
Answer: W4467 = 1.1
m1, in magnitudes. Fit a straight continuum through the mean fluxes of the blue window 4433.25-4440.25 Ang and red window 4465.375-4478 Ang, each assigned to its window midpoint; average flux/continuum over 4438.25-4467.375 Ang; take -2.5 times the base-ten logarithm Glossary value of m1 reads 0.07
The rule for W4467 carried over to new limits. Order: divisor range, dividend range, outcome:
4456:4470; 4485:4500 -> 1.21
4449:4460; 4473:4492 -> 1.19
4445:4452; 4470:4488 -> 1.05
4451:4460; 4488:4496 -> 1.18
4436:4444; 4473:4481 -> 1.08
